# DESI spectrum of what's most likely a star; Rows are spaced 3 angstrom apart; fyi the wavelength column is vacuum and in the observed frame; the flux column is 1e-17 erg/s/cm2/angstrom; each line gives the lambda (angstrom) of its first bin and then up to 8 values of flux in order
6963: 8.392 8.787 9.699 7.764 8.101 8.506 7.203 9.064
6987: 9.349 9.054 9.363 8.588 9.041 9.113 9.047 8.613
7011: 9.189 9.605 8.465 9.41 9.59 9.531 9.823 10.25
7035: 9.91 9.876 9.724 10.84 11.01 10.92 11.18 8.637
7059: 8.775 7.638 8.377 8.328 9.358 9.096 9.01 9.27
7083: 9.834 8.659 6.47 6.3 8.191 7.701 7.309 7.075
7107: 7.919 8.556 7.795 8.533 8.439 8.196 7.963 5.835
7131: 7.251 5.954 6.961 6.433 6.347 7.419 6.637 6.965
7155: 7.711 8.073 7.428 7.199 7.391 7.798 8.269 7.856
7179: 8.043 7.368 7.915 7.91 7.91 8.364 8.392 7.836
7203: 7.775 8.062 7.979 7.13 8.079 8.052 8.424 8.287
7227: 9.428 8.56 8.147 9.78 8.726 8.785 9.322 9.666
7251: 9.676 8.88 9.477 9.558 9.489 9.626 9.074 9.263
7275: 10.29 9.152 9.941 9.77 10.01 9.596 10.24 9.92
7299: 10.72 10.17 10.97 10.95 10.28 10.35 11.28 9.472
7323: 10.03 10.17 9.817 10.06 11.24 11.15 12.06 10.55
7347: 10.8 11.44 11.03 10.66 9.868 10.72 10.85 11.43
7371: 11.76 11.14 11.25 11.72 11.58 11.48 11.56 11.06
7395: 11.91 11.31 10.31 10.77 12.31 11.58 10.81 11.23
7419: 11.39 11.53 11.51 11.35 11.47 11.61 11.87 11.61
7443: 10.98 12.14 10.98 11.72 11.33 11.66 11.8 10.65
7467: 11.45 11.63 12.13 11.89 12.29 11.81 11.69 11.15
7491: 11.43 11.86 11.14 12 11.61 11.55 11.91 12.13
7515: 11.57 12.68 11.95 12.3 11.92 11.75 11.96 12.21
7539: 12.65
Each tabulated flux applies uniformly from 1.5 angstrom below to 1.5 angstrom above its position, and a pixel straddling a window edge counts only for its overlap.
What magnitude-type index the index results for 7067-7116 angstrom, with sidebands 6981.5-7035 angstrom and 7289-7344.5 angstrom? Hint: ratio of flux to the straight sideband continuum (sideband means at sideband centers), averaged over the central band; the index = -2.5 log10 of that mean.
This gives 0.17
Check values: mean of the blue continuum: 9.22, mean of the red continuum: 10.5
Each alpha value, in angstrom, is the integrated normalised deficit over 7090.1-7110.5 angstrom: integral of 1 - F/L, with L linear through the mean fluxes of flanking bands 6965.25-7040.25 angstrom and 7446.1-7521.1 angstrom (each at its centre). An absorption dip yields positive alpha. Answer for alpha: 4.5 angstrom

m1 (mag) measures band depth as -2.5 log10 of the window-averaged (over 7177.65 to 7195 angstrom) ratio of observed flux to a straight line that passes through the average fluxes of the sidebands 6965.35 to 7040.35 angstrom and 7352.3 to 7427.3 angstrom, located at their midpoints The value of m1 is 0.27 mag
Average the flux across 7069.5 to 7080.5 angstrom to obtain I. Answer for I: 9.18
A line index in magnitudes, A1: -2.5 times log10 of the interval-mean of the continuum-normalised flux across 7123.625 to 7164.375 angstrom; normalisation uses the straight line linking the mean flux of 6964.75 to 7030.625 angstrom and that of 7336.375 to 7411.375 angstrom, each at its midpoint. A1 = 0.368 mag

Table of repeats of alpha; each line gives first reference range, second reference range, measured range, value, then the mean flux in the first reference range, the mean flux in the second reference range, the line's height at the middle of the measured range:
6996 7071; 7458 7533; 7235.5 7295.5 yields 6.2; 9.43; 11.8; 10.6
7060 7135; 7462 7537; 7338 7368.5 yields -1.6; 7.98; 11.8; 10.4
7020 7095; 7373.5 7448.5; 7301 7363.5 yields 1.8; 9.25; 11.4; 10.9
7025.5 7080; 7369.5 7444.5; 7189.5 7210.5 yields 4.6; 9.56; 11.4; 10.3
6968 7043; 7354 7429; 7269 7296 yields 2.3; 9.12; 11.2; 10.6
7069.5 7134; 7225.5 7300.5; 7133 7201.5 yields 8.8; 7.99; 9.48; 8.6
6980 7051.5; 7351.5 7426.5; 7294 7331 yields 1.8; 9.46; 11.2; 10.9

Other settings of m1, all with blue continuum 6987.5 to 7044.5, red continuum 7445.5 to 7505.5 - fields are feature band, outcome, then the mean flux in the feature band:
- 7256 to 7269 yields 0.119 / 9.49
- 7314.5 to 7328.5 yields 0.067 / 10.2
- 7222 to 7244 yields 0.183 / 8.82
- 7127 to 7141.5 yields 0.462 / 6.51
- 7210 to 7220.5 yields 0.304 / 7.83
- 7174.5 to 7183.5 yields 0.295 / 7.76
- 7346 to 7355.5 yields -0.005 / 11.1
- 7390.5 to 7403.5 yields 0.011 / 11.1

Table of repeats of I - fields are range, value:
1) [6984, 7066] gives 9.44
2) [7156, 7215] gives 7.83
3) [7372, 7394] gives 11.4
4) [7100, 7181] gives 7.46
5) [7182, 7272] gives 8.62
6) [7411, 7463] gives 11.5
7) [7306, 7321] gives 10.5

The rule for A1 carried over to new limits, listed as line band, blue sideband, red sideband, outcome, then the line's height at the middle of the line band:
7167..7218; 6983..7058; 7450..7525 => 0.29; 10.4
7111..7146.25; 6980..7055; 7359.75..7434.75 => 0.35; 10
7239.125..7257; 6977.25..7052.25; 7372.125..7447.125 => 0.15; 10.6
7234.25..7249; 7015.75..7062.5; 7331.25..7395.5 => 0.15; 10.6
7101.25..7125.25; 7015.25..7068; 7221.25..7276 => 0.18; 9.46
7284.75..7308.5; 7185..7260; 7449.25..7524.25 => -0.09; 9.43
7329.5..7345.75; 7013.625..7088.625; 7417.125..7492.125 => 0.00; 10.9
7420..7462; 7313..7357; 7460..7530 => -0.01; 11.4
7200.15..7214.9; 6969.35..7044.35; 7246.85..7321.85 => 0.24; 9.7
